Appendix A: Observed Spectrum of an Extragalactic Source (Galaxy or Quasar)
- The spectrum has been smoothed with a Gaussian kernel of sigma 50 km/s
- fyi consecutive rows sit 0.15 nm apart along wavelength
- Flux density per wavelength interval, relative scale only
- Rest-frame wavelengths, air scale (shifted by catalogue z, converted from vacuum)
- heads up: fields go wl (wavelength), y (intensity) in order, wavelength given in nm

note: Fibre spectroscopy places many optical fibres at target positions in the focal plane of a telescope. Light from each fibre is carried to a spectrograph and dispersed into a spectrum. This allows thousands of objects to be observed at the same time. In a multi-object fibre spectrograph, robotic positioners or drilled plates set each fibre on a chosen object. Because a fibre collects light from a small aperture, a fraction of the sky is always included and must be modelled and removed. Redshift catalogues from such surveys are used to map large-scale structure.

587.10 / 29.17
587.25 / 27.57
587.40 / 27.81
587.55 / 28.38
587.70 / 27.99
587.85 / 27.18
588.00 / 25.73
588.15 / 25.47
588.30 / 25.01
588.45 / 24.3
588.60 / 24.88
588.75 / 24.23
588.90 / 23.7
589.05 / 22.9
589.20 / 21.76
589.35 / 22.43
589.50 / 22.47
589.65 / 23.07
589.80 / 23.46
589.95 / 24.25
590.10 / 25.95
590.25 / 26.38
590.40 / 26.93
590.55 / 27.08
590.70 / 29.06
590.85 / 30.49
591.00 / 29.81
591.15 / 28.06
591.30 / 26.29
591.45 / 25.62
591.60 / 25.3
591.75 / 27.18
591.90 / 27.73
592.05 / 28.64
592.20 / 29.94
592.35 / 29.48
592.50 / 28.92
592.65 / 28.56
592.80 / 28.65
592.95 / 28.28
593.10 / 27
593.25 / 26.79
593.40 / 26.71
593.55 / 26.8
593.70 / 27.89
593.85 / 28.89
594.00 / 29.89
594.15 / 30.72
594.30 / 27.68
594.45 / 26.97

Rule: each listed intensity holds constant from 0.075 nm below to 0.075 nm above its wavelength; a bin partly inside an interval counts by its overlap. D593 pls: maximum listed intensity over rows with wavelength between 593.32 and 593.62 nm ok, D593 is 26.8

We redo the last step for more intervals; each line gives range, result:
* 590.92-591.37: 29.81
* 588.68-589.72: 24.23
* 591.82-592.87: 29.94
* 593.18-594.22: 30.72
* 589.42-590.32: 26.38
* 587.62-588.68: 27.99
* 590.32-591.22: 30.49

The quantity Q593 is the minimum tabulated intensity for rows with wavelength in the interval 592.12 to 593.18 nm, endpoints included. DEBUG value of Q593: 27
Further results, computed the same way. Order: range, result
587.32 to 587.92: 27.18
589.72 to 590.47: 23.46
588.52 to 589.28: 21.76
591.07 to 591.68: 25.3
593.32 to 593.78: 26.71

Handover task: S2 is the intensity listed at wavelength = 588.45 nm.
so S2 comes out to 24.3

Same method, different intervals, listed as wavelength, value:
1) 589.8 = 23.46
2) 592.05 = 28.64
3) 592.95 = 28.28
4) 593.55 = 26.8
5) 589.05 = 22.9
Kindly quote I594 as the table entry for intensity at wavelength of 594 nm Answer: 29.89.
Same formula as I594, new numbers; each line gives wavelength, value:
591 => 29.81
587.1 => 29.17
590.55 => 27.08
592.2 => 29.94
